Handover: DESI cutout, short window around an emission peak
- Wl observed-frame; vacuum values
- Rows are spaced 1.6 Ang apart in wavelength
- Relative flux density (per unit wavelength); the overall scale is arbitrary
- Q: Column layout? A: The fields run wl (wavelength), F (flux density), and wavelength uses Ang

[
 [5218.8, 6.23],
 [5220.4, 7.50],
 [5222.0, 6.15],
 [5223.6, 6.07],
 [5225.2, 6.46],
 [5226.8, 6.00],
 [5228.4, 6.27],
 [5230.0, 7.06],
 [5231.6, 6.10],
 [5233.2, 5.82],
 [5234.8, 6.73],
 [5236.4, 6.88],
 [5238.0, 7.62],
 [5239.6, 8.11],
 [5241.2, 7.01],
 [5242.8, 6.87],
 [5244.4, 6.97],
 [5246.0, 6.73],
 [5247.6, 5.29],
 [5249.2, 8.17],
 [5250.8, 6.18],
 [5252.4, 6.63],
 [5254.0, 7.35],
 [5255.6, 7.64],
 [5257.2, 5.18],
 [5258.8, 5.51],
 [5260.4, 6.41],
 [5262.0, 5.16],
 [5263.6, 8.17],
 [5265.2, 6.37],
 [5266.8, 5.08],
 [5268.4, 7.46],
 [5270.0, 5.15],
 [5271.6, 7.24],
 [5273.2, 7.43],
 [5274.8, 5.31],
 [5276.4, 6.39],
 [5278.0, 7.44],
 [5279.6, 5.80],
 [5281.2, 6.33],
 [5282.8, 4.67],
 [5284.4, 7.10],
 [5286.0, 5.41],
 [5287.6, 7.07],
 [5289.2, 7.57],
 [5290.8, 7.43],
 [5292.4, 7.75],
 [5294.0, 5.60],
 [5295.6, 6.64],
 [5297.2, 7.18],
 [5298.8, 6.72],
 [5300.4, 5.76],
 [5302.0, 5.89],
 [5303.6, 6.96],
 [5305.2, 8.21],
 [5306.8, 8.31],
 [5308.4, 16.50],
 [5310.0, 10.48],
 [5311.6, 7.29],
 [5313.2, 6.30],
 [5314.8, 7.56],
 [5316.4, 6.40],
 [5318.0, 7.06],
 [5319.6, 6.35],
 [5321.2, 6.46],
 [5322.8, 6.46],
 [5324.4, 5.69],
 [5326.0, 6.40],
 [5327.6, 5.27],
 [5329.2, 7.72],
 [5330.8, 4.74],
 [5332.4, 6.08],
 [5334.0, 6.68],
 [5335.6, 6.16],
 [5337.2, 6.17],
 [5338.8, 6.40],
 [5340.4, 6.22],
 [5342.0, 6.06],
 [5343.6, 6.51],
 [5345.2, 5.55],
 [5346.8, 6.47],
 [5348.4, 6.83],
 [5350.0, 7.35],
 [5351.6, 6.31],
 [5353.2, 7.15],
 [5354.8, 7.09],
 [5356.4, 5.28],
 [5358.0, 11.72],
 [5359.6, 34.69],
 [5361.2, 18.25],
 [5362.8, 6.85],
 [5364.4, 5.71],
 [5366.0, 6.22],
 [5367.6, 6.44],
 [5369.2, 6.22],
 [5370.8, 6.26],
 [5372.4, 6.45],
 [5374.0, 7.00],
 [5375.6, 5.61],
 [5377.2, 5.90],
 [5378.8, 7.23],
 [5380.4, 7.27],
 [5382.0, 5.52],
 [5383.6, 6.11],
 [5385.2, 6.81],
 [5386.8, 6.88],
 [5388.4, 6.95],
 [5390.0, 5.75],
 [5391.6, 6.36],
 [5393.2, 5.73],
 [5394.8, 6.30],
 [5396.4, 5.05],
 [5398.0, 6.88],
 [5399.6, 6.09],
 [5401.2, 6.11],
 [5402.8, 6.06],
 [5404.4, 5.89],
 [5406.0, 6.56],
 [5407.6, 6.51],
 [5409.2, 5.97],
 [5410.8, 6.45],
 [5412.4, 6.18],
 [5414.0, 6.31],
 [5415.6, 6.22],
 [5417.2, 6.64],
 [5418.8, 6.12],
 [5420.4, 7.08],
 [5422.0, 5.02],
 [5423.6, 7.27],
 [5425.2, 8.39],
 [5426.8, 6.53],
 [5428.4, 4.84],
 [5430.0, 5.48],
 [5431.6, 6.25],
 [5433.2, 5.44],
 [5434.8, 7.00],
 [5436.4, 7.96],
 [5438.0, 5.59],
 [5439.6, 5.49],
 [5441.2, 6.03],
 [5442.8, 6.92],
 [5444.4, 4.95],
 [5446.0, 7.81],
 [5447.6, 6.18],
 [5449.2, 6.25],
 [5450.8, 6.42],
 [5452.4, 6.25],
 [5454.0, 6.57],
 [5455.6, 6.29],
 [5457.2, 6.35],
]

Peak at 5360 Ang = [O III]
